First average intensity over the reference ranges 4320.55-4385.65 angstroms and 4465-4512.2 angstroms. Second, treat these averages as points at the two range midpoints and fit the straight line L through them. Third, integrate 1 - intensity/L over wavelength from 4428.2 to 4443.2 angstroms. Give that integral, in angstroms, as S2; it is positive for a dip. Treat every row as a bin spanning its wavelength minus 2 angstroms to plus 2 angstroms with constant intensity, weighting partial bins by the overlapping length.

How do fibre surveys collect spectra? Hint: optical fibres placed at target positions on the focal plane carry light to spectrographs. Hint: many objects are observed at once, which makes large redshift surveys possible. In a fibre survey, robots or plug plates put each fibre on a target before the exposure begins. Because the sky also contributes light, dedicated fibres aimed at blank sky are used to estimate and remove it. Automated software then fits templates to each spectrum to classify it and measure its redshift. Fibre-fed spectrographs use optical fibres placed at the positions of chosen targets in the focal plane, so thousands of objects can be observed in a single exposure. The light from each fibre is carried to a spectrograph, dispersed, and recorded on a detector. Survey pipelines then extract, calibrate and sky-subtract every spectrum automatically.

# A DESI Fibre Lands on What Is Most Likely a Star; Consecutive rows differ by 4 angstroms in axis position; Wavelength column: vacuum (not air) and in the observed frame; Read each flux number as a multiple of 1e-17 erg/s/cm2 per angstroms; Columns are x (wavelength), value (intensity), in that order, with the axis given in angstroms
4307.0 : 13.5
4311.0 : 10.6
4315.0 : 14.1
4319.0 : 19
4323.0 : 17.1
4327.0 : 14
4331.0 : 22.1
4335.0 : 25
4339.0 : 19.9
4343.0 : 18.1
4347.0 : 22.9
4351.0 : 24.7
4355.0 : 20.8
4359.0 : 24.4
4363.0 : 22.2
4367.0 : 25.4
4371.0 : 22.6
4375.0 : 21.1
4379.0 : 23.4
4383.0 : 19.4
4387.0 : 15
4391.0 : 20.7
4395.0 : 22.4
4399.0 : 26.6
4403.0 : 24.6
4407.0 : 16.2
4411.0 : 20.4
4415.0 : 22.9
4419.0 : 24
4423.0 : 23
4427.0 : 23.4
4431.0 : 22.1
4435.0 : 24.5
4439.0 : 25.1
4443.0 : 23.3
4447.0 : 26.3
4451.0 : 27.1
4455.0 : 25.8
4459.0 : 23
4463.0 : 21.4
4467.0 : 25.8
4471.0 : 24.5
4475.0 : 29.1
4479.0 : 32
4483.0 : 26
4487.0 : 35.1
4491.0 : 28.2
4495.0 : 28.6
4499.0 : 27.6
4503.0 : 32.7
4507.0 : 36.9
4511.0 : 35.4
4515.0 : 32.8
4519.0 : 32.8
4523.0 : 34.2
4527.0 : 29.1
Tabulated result 1.6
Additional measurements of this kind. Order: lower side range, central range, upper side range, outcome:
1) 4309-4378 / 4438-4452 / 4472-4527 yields 1.1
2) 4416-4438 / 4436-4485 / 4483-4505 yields 1.8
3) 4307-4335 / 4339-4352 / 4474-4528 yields -1.9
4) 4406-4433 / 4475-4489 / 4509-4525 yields -0.6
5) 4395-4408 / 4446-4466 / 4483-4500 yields 1.6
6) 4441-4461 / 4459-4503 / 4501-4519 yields 2.9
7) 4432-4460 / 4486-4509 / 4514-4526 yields -0.6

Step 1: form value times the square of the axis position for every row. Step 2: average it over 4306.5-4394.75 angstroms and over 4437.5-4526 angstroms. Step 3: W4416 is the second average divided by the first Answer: 1.5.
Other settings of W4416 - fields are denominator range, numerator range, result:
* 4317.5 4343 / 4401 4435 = 1.19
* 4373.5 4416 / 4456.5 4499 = 1.35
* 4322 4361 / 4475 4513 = 1.60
